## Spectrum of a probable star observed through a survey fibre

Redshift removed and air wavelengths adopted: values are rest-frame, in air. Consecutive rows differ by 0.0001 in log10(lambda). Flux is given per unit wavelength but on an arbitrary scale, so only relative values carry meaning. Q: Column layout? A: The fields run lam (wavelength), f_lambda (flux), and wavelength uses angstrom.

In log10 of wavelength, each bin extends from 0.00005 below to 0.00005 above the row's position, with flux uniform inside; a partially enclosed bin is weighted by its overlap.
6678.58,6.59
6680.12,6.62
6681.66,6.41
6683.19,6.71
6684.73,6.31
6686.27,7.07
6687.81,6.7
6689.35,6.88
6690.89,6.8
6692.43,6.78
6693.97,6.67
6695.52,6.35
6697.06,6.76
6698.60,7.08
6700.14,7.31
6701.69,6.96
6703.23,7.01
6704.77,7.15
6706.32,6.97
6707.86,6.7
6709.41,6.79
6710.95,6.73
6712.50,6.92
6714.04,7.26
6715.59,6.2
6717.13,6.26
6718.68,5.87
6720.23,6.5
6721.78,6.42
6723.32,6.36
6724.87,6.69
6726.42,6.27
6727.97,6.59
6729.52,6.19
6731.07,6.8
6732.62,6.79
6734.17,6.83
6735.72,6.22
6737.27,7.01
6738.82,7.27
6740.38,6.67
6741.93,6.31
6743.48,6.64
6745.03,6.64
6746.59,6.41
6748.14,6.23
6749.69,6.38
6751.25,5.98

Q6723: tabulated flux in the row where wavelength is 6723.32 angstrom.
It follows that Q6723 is 6.36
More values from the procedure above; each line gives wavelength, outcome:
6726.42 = 6.27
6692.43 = 6.78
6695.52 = 6.35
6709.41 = 6.79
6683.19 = 6.71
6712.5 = 6.92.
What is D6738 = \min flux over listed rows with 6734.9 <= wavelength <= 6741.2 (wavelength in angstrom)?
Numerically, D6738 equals 6.22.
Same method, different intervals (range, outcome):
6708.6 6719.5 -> 5.87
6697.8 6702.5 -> 6.96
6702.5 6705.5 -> 7.01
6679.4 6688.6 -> 6.31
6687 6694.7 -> 6.67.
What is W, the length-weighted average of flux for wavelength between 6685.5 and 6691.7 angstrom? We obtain 6.86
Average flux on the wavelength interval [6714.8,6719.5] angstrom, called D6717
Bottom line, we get 6.11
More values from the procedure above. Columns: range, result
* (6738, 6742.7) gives 6.75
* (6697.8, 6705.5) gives 7.1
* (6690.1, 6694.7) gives 6.75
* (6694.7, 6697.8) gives 6.54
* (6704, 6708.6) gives 6.94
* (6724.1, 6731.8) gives 6.5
